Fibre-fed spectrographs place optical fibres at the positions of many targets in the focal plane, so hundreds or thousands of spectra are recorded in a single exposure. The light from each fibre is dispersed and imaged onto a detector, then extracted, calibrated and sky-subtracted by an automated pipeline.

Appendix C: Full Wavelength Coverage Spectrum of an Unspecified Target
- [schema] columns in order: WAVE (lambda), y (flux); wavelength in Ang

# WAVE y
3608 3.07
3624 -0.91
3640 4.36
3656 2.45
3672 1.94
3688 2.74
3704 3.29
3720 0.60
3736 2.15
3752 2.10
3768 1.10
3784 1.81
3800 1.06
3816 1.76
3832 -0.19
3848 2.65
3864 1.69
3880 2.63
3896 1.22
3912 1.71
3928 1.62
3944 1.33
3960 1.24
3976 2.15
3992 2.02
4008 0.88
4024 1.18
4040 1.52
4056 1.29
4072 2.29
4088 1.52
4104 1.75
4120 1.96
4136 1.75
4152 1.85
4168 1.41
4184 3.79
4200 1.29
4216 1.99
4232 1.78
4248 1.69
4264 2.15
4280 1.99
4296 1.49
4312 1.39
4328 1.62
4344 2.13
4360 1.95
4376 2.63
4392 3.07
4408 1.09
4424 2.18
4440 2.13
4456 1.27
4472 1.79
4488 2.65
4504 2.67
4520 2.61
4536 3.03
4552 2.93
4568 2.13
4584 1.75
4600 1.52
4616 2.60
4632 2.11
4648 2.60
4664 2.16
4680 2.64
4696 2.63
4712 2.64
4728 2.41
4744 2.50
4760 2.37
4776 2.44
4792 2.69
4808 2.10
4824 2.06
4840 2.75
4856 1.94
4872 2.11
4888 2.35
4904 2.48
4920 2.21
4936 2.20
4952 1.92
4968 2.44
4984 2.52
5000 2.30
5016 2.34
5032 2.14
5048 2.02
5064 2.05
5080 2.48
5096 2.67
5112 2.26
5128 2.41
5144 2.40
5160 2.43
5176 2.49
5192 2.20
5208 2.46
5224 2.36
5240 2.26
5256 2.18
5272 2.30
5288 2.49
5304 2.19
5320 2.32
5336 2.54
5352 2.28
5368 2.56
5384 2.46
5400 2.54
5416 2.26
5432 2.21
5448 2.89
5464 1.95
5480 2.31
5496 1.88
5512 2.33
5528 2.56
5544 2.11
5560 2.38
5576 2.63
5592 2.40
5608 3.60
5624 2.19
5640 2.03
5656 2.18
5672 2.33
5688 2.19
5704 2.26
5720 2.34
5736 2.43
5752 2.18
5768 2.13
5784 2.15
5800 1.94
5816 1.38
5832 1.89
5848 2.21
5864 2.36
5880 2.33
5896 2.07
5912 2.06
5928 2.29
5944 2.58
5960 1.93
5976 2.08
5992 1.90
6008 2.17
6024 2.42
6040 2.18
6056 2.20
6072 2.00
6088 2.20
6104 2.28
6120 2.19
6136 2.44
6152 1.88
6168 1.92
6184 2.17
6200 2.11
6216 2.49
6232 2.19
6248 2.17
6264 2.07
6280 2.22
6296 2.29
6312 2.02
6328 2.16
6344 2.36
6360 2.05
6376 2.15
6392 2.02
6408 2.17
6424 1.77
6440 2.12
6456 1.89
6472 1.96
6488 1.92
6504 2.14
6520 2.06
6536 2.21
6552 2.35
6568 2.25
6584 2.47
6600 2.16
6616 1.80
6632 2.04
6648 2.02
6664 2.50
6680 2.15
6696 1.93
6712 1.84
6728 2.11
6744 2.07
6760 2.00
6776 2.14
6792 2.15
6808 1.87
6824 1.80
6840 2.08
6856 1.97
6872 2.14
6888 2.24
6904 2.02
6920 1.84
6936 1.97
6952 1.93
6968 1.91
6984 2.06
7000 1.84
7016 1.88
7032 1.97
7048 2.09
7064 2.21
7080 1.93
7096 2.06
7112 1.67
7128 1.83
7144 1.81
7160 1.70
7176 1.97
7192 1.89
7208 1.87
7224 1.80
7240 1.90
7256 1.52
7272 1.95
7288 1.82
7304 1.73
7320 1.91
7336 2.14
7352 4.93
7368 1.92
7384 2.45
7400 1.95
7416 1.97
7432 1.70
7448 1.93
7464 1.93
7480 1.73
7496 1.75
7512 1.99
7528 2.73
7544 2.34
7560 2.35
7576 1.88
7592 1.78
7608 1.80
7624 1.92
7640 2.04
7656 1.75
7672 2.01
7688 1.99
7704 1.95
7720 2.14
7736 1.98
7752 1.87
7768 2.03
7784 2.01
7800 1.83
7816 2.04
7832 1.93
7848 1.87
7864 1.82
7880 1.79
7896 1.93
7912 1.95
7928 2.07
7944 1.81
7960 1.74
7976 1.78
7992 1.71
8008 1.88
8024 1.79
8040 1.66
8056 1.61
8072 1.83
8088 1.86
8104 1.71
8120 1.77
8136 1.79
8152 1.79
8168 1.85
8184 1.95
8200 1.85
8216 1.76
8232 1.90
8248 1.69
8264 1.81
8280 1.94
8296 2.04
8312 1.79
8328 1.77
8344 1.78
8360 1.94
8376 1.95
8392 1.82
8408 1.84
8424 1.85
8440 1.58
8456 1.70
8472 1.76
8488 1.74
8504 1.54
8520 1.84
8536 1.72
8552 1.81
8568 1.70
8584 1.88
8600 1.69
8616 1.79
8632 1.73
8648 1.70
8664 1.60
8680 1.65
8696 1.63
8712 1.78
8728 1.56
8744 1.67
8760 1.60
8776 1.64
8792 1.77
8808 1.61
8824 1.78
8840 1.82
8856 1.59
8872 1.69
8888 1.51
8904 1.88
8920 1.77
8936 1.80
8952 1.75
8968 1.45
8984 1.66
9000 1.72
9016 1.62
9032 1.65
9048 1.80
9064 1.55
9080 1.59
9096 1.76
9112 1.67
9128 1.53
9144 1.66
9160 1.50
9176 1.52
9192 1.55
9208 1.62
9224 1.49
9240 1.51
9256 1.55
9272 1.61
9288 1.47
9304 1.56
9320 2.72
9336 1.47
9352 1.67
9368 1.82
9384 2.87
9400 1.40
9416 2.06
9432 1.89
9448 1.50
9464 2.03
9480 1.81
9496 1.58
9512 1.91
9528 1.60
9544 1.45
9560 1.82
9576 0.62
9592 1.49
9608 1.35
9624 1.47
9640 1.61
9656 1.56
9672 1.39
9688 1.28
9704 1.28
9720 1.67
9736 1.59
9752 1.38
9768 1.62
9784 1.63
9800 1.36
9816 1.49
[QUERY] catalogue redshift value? 0.121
